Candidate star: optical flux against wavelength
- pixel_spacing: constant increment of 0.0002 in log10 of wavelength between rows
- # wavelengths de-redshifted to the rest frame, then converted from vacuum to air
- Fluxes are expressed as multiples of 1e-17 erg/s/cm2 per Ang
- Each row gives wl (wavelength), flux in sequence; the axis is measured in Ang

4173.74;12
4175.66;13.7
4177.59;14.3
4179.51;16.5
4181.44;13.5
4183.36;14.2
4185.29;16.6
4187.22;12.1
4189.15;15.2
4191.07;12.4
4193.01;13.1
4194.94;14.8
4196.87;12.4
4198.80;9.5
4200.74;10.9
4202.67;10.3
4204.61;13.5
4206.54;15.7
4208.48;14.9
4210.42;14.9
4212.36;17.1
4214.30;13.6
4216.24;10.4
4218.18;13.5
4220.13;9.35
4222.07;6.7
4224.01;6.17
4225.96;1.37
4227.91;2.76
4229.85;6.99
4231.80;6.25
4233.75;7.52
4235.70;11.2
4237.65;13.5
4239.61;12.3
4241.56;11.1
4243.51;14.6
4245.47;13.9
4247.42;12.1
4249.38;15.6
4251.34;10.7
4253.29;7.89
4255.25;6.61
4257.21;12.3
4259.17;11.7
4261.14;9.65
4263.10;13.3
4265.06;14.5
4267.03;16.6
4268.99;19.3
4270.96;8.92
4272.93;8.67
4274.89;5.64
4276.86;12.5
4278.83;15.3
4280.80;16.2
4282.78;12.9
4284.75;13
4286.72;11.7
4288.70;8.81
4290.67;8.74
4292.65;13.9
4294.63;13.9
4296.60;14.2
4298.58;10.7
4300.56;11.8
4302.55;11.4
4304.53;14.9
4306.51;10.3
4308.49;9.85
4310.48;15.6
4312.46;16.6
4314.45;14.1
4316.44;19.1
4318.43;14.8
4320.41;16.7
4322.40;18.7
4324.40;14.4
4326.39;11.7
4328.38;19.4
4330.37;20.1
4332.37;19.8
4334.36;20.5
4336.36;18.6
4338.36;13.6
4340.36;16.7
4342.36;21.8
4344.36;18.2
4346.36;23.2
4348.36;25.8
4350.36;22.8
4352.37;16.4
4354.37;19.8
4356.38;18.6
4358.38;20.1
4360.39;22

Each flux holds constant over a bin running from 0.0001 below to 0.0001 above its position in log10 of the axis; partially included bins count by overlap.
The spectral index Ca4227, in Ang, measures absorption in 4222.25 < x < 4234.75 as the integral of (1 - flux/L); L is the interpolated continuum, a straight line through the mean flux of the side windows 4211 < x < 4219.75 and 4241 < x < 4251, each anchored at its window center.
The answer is 7.6 Ang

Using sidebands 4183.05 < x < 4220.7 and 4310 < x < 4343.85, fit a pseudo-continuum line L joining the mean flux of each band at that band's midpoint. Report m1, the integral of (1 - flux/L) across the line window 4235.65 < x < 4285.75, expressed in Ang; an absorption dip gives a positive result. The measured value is 9.2 Ang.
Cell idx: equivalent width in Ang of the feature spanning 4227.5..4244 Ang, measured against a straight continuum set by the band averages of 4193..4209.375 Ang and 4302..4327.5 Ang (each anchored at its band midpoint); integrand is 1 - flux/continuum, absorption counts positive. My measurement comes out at 4.54 Ang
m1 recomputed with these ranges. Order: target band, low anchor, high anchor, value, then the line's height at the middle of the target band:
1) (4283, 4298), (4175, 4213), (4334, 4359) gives 4.7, 17.5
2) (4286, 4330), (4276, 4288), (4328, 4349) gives 7.1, 16.3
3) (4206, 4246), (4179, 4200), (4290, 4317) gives 8.6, 13.4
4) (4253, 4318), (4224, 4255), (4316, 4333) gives 5.2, 13.7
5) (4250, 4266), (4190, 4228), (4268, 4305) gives 1.3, 11.9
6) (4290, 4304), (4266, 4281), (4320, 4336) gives 2.5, 14.9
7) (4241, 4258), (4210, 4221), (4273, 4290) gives 1.1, 12.4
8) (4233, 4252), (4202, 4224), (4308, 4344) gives 1.8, 13.6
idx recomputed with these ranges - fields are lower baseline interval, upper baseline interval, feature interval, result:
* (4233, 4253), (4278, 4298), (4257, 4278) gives 0.7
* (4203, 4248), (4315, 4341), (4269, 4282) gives 2.0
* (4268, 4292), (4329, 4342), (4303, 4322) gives 1.3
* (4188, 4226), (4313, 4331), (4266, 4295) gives 4.8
